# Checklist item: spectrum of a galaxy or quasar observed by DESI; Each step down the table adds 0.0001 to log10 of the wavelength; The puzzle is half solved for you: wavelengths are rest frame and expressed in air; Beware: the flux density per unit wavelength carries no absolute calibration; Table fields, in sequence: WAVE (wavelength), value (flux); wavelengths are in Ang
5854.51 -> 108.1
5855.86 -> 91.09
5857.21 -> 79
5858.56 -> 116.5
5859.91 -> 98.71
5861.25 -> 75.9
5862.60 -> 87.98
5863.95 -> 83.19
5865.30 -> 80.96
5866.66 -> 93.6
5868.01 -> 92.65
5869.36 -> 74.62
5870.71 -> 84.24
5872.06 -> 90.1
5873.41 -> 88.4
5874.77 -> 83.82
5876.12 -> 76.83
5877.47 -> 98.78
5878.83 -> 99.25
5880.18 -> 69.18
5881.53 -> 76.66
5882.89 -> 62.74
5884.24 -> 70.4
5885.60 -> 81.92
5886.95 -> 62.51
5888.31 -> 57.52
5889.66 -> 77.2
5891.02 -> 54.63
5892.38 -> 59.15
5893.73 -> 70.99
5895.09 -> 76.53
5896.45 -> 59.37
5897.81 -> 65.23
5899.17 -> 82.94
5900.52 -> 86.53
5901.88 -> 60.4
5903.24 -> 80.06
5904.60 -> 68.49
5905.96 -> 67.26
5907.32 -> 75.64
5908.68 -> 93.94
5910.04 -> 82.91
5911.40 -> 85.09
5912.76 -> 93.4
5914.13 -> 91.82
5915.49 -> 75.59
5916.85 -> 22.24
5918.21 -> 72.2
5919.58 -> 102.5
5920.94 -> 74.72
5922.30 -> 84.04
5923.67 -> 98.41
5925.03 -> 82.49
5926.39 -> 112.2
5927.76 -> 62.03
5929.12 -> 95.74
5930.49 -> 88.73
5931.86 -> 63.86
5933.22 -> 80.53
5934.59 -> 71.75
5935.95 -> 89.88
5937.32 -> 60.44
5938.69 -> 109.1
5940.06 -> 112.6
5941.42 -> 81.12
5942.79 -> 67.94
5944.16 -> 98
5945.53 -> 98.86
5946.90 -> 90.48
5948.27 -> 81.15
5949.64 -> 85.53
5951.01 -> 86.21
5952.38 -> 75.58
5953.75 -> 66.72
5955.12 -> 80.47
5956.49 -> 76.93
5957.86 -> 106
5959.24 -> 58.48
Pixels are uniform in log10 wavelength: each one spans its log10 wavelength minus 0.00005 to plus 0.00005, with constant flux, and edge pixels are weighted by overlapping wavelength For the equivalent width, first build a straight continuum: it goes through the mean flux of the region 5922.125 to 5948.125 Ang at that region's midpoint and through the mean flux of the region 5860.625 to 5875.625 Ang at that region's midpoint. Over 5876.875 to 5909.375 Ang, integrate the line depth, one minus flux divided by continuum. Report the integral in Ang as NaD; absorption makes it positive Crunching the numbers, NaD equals 4.7 Ang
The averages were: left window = 84.9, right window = 86.7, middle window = 73.2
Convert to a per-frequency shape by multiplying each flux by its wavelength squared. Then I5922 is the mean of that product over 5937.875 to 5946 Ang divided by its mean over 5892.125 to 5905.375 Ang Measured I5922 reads 1.3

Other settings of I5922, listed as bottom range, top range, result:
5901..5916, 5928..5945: 1.07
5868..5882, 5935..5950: 1.07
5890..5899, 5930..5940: 1.27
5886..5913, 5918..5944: 1.18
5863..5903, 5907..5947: 1.11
